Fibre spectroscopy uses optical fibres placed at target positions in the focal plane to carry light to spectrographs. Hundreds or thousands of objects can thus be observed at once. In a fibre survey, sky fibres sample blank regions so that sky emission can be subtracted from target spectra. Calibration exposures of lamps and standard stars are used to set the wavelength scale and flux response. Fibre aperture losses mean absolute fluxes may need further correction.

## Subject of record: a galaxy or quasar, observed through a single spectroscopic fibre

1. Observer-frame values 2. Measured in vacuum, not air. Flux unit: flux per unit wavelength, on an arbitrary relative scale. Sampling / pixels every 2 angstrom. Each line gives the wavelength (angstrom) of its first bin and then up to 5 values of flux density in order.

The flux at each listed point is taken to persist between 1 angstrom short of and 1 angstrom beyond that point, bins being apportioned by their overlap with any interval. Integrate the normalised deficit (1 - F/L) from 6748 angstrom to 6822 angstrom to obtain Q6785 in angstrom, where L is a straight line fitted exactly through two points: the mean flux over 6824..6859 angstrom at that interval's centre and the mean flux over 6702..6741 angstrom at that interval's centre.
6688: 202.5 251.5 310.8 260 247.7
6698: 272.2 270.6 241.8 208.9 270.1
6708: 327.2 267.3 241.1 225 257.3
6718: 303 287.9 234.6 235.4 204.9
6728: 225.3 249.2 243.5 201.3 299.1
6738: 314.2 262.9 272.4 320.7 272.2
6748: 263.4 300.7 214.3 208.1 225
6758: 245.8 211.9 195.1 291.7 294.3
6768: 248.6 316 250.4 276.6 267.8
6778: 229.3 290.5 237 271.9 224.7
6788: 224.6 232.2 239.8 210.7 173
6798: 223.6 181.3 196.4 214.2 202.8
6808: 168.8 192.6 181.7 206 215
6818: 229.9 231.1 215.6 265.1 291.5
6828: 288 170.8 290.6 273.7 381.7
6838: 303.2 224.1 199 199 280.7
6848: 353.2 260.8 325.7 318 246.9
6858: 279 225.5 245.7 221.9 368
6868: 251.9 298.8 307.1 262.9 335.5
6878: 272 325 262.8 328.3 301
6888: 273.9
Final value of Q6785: 9.5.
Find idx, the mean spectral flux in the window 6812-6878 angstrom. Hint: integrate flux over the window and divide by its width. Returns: 266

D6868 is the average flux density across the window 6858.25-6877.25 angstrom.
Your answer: 280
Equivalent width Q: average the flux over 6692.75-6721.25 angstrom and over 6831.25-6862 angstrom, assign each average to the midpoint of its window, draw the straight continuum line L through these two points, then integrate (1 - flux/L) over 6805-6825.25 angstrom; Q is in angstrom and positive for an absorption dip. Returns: 4.6 angstrom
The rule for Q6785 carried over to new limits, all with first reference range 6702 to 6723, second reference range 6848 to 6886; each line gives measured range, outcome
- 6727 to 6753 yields 0.1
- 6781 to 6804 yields 4.6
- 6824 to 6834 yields 0.7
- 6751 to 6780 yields 2.2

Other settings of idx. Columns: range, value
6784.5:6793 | 233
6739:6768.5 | 255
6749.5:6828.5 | 234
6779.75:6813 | 214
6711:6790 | 255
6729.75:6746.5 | 272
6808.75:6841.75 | 246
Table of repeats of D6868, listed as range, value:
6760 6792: 255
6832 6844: 271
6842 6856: 280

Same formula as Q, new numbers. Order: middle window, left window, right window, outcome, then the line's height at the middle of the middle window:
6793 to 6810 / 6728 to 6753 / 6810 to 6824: 2.2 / 226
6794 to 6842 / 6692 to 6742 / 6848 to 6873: 7.8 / 275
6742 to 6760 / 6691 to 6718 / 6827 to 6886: 0.9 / 268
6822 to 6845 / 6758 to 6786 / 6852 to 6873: 1.0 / 272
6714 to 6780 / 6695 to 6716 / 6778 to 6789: -1.3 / 252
